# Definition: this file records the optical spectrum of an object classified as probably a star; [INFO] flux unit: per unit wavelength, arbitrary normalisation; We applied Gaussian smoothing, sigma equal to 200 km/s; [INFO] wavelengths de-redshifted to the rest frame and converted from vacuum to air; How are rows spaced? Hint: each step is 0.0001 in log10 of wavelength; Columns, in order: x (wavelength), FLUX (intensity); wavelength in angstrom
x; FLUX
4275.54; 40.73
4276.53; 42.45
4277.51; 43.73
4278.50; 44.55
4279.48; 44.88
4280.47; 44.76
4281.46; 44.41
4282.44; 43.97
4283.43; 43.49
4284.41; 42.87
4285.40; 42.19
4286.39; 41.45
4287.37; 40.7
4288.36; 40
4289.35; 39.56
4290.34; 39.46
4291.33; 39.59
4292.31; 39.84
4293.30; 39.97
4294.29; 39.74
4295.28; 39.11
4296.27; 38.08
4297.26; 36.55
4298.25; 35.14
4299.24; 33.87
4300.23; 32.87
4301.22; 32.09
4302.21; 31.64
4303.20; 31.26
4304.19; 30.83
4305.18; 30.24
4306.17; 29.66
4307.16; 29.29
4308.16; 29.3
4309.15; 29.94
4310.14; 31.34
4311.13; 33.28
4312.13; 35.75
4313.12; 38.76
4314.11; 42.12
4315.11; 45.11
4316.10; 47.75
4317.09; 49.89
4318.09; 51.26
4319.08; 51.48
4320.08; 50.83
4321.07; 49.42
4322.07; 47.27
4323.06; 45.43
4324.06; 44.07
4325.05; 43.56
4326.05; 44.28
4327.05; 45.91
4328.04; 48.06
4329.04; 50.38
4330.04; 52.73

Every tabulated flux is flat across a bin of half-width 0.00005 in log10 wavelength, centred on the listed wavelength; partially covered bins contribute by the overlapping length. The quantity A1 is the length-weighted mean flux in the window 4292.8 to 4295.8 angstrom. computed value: 39.5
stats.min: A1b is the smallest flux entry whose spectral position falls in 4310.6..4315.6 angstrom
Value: 33.28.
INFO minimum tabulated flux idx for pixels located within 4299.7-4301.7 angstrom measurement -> 32.09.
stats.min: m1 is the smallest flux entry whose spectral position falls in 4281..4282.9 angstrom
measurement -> 43.97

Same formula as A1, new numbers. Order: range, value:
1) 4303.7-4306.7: 30.3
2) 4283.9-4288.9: 41.5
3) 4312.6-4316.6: 43.5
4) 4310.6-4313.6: 35.8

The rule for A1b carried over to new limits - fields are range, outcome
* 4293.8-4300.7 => 32.87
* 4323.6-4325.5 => 43.56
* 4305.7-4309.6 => 29.29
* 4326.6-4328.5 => 45.91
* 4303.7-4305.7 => 30.24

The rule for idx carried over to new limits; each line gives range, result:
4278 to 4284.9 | 42.87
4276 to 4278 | 42.45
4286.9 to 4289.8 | 39.56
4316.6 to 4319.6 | 49.89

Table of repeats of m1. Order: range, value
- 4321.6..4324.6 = 44.07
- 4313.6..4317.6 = 42.12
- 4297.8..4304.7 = 30.83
